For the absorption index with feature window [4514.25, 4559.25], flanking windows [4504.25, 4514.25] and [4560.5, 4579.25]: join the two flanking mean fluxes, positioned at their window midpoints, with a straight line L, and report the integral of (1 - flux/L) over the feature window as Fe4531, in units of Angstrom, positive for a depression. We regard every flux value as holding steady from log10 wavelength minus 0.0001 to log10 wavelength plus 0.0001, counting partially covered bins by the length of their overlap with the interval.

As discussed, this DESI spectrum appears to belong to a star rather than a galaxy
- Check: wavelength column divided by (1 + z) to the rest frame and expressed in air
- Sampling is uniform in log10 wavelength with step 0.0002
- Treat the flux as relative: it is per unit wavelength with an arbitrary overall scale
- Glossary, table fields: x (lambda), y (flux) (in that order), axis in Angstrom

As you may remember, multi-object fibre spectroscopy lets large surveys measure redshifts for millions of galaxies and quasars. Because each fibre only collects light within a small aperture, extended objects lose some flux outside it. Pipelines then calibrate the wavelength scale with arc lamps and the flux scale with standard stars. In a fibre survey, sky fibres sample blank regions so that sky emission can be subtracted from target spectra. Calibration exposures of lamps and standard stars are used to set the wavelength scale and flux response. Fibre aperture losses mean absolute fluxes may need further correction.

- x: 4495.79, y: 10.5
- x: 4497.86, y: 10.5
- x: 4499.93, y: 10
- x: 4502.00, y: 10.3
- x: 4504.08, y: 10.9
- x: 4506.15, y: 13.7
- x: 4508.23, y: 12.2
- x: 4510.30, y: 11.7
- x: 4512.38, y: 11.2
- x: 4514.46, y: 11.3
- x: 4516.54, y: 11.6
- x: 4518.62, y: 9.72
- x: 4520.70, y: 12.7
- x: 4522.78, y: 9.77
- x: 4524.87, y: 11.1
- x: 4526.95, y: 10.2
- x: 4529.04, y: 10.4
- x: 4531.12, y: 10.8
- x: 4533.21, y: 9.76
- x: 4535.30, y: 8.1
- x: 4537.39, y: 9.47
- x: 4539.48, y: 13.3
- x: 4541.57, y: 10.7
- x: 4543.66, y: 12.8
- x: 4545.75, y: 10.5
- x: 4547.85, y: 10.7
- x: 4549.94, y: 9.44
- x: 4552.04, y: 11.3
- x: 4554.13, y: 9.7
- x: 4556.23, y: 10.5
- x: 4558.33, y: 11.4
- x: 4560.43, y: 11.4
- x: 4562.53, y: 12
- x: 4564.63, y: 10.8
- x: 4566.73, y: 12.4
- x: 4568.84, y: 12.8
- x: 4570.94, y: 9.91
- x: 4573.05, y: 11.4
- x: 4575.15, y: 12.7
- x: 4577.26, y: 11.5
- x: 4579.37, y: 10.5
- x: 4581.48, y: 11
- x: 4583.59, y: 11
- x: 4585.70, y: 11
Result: 4.39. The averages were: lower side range 12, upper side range 11.6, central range 10.7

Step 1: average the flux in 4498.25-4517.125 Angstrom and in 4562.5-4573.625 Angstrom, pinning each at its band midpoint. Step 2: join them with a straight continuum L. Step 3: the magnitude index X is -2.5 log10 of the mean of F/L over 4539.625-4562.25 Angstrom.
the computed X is 0.05 mag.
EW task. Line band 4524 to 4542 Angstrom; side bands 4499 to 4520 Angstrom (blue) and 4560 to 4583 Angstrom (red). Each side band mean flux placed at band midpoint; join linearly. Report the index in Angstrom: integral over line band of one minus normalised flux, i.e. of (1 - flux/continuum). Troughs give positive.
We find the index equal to 1.51 Angstrom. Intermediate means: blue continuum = 11.3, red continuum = 11.5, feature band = 10.4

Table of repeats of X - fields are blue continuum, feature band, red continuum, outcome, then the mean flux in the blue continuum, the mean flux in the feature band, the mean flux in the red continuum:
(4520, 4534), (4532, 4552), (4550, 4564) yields 0.022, 10.6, 10.6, 10.9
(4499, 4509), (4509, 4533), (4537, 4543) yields 0.049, 11.4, 10.9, 11.5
